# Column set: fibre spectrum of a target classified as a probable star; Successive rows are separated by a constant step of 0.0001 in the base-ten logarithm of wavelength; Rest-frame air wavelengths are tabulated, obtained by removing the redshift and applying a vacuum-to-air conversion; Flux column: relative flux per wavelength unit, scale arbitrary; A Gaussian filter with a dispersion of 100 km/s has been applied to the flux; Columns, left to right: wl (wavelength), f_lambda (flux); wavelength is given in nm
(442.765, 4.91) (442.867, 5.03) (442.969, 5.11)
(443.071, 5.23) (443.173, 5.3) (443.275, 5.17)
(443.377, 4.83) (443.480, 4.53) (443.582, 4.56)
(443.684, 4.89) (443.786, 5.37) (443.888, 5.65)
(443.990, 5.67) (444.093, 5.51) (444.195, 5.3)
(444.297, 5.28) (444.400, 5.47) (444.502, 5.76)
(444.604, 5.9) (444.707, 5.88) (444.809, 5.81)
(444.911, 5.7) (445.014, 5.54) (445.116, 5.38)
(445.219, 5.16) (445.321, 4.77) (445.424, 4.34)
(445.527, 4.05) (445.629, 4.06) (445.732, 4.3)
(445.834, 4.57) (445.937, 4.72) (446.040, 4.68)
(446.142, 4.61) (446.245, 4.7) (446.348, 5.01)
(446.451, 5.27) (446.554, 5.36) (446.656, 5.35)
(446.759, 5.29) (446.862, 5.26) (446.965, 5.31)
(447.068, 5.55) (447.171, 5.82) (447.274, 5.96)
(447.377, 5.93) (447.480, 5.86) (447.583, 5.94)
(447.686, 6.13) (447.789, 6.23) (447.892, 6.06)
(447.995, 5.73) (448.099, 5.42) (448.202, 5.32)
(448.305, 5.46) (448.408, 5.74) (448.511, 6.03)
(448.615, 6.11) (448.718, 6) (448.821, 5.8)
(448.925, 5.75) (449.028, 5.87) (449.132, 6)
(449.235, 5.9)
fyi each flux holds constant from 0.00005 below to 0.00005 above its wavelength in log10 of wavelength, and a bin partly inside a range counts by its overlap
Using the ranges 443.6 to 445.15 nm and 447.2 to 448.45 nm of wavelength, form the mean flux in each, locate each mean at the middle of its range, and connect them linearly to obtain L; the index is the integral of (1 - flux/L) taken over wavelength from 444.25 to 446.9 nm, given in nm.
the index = 0.25 nm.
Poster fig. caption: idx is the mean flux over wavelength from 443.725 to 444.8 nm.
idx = 5.58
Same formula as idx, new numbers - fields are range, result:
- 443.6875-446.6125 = 5.13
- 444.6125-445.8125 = 5.02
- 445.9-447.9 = 5.45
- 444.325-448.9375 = 5.4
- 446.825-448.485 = 5.74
